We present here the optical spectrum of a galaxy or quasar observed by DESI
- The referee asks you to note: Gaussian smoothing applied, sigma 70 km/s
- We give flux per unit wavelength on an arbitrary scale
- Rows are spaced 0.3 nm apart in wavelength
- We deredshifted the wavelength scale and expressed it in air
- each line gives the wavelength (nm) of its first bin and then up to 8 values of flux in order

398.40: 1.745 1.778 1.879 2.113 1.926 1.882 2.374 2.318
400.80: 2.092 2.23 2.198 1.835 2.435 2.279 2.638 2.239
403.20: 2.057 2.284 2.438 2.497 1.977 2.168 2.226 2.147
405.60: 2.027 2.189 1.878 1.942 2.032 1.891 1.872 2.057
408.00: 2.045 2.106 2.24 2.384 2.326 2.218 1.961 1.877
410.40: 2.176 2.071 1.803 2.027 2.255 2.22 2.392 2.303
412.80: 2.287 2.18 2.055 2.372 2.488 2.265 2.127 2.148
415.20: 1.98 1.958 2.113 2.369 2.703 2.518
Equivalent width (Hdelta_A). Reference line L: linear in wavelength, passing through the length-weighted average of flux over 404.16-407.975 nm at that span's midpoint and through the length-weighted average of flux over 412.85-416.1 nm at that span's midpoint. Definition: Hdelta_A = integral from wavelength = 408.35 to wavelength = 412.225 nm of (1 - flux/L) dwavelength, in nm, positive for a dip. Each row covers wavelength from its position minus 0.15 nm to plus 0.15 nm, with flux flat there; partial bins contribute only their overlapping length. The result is -0.05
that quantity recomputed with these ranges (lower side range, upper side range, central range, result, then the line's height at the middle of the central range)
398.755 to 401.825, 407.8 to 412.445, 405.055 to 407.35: 0.11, 2.12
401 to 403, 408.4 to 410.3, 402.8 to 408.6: 0.28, 2.22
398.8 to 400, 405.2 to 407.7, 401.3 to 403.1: -0.27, 1.97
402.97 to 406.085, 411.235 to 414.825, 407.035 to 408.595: 0.14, 2.22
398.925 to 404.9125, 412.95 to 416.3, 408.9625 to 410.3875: 0.05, 2.2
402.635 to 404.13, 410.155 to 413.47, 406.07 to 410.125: 0.29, 2.22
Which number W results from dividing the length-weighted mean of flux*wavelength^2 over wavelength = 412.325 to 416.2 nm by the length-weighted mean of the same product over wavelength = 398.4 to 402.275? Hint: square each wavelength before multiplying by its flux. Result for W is 1.1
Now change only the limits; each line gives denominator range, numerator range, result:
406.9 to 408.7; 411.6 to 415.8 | 1.12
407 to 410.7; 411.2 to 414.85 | 1.09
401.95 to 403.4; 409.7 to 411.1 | 0.89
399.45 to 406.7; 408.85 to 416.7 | 1.06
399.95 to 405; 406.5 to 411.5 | 0.95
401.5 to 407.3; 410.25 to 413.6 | 1.04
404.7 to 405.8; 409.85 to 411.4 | 0.95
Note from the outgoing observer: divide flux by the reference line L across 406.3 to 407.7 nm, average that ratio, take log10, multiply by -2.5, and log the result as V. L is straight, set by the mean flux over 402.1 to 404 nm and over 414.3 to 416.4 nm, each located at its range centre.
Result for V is 0.17 mag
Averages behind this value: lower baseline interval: 2.33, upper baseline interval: 2.17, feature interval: 1.95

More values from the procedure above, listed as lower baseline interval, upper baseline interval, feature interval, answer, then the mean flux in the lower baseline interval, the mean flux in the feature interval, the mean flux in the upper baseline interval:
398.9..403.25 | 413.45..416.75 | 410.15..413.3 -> 0.04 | 2.17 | 2.16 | 2.26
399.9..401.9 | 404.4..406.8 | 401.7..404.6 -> -0.08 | 2.16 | 2.29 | 2.07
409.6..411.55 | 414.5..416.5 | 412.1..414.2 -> -0.10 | 2.01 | 2.29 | 2.19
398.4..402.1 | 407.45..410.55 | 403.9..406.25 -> -0.03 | 2.07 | 2.16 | 2.13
